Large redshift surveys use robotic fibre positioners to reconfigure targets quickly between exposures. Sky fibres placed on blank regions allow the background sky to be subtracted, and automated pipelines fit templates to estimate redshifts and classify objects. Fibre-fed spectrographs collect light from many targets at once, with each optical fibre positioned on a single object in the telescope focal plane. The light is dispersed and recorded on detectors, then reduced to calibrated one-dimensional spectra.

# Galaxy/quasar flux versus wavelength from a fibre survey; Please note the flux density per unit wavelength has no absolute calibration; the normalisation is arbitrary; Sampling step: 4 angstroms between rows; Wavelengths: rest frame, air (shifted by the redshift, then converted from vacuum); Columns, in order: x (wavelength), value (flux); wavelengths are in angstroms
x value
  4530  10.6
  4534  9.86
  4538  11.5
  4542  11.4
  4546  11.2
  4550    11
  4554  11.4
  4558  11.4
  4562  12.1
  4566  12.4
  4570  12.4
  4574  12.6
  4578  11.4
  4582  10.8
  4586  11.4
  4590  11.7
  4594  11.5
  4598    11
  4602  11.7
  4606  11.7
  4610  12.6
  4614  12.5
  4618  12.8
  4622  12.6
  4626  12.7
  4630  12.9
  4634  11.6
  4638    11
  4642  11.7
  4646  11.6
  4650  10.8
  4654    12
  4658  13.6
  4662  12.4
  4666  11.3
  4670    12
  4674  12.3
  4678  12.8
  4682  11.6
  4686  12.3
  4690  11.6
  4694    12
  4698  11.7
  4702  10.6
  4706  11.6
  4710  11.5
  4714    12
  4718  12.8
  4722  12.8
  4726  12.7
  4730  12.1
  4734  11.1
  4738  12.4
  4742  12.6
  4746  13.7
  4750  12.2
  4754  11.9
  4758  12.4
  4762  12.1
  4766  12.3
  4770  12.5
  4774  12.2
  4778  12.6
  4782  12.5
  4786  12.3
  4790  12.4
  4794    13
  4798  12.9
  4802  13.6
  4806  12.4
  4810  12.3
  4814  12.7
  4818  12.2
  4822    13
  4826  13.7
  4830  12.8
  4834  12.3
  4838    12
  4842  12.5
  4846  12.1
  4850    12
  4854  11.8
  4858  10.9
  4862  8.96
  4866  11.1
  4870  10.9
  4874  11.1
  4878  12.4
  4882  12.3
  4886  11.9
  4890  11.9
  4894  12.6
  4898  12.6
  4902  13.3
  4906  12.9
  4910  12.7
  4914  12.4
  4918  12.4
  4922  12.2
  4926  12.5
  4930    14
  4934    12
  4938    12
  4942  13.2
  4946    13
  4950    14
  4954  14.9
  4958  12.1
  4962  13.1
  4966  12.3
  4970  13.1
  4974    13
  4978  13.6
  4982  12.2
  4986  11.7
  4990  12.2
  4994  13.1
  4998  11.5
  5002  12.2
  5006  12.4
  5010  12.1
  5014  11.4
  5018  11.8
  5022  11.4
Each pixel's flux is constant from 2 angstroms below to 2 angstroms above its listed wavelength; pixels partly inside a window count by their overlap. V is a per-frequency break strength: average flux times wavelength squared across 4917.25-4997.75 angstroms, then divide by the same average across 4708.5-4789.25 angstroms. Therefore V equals 1.13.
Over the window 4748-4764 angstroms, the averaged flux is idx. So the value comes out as 12.1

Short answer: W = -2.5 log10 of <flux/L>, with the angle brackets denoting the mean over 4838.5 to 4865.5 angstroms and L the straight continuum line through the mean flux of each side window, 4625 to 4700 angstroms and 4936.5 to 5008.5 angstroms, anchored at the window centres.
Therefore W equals 0.096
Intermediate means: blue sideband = 12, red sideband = 12.8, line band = 11.4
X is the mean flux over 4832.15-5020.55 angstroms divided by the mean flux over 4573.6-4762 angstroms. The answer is 1.03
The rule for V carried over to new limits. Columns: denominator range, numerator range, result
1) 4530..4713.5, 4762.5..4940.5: 1.15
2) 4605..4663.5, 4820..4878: 1.06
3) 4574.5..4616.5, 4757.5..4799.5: 1.15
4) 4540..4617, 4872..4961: 1.25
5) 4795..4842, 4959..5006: 1.05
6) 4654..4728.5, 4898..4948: 1.16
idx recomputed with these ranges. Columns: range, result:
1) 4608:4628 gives 12.6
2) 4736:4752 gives 12.7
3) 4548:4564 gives 11.5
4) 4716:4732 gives 12.6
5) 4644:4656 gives 11.5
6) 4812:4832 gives 12.9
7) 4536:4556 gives 11.3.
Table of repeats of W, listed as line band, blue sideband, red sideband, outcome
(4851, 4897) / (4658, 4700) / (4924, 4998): 0.10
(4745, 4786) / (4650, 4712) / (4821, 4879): -0.05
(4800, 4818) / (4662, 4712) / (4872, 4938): -0.05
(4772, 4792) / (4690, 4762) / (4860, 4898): -0.05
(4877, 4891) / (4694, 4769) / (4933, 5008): 0.03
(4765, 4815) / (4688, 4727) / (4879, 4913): -0.04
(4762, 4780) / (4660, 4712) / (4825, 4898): -0.05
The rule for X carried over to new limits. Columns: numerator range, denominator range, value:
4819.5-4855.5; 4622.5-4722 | 1.04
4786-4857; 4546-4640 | 1.06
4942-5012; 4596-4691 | 1.06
